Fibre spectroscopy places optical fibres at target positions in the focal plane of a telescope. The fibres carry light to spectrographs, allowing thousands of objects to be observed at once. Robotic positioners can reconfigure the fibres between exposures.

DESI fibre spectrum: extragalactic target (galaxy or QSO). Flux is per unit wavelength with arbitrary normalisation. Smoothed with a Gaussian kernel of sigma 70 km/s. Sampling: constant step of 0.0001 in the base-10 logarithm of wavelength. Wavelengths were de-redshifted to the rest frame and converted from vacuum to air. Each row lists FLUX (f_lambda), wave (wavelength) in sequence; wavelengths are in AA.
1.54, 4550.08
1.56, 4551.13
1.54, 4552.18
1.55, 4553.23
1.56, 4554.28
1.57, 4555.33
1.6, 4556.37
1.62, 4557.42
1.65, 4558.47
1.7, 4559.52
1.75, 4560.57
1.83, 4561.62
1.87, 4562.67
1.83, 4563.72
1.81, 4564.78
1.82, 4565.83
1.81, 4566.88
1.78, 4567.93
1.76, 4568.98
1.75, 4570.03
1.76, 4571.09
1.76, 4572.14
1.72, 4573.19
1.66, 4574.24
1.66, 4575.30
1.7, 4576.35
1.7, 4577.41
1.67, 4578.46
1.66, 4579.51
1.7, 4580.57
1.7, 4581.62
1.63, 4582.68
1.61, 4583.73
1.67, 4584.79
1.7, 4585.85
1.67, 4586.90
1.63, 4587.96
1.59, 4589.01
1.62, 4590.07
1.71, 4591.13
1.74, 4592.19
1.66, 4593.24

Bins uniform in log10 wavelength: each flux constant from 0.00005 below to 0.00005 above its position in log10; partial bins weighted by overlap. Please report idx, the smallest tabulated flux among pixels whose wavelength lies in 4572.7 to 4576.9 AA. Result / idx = 1.66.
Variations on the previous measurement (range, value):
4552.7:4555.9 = 1.55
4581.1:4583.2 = 1.63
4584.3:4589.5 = 1.59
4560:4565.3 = 1.75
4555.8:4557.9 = 1.6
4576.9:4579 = 1.67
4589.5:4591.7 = 1.62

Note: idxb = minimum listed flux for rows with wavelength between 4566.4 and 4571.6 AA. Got 1.75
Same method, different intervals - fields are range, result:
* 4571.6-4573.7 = 1.72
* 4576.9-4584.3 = 1.61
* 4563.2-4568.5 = 1.78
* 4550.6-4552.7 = 1.54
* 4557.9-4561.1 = 1.65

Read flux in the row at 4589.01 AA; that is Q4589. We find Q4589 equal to 1.59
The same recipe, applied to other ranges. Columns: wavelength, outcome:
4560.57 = 1.75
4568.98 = 1.76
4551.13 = 1.56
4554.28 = 1.56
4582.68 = 1.63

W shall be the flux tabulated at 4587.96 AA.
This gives 1.63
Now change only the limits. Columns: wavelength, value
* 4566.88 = 1.81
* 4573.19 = 1.72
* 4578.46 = 1.67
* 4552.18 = 1.54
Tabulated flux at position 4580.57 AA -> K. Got 1.7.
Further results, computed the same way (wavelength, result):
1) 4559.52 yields 1.7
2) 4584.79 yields 1.67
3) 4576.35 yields 1.7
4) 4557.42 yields 1.62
